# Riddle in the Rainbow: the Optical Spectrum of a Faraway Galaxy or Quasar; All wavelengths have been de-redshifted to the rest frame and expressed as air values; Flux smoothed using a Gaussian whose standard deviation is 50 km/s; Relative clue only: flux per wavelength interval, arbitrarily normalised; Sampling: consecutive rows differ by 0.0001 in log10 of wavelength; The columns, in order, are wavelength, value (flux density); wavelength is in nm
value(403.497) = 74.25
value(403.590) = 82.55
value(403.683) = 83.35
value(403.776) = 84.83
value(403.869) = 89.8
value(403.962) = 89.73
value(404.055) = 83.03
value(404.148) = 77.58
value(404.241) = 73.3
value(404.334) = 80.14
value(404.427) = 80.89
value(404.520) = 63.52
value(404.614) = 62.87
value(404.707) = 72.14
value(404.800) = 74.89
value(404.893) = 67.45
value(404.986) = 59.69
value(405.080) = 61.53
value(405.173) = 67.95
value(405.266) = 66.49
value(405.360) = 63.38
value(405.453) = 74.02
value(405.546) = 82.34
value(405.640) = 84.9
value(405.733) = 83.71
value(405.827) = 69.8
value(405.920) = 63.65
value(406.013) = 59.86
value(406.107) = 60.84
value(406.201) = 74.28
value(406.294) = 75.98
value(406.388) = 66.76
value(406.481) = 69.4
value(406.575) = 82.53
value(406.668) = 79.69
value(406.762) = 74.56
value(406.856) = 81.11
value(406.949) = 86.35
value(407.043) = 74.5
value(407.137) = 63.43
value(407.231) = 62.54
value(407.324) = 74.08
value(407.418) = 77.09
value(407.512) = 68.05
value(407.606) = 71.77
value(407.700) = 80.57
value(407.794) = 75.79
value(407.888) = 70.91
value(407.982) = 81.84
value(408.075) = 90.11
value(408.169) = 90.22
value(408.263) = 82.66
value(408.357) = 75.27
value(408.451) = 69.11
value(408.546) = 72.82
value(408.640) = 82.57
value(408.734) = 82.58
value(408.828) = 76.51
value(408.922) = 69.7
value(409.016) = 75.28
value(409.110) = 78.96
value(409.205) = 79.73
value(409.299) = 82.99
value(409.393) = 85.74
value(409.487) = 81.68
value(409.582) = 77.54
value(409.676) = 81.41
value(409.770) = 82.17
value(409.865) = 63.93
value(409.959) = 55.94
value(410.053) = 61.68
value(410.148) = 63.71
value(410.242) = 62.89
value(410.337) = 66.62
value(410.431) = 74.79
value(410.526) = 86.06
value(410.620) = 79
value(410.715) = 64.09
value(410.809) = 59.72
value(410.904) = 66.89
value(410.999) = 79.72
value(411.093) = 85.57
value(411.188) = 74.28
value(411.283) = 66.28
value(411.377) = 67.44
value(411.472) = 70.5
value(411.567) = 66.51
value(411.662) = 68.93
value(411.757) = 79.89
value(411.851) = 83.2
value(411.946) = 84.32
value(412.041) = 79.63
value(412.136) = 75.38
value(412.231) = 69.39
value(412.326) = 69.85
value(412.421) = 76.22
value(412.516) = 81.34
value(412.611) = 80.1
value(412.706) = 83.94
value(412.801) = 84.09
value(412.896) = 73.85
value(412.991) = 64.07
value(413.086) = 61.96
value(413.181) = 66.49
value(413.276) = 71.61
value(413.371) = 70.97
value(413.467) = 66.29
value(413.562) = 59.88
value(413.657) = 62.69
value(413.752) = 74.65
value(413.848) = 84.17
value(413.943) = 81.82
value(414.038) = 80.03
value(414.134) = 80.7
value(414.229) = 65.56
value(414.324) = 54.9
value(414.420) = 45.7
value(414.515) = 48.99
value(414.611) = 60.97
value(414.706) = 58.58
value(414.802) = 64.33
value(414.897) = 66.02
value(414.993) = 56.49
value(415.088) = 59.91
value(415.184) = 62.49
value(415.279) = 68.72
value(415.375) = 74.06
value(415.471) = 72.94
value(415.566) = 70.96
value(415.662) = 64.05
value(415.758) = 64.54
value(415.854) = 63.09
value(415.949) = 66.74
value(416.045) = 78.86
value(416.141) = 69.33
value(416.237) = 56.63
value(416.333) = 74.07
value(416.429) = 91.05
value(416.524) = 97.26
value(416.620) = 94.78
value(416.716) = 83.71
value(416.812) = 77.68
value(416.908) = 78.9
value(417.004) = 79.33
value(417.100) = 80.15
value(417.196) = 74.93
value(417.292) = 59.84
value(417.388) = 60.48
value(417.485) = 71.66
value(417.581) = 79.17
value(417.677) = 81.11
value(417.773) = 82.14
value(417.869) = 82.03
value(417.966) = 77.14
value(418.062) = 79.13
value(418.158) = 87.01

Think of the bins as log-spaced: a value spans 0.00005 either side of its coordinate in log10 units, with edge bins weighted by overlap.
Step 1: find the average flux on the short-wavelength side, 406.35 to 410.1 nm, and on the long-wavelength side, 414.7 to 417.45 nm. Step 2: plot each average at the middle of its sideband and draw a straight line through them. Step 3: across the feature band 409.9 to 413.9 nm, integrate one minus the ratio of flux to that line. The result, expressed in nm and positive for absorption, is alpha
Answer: 0.10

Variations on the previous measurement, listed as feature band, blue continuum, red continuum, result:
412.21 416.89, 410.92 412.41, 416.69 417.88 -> 0.290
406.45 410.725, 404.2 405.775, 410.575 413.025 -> -0.142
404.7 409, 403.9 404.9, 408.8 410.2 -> 0.067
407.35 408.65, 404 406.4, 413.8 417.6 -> -0.118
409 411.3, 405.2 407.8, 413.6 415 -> -0.126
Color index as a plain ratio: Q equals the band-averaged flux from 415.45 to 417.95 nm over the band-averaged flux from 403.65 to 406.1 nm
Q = 1.02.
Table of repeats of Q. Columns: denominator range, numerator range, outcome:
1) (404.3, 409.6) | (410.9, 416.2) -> 0.94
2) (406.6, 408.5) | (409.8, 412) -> 0.93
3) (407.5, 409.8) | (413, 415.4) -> 0.84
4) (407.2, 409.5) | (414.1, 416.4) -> 0.83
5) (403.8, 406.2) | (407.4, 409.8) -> 1.08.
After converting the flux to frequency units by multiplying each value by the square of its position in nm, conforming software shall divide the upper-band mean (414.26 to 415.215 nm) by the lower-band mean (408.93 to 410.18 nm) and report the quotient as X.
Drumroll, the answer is 0.8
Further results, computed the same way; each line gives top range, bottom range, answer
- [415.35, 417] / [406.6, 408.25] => 1.02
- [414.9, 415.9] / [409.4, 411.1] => 0.94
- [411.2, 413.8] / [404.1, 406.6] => 1.06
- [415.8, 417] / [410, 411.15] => 1.13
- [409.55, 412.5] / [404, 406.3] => 1.05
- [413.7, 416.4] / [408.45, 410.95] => 0.93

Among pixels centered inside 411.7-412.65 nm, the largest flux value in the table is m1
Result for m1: 84.32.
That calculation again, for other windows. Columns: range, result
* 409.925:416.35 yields 86.06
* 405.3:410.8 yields 90.22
